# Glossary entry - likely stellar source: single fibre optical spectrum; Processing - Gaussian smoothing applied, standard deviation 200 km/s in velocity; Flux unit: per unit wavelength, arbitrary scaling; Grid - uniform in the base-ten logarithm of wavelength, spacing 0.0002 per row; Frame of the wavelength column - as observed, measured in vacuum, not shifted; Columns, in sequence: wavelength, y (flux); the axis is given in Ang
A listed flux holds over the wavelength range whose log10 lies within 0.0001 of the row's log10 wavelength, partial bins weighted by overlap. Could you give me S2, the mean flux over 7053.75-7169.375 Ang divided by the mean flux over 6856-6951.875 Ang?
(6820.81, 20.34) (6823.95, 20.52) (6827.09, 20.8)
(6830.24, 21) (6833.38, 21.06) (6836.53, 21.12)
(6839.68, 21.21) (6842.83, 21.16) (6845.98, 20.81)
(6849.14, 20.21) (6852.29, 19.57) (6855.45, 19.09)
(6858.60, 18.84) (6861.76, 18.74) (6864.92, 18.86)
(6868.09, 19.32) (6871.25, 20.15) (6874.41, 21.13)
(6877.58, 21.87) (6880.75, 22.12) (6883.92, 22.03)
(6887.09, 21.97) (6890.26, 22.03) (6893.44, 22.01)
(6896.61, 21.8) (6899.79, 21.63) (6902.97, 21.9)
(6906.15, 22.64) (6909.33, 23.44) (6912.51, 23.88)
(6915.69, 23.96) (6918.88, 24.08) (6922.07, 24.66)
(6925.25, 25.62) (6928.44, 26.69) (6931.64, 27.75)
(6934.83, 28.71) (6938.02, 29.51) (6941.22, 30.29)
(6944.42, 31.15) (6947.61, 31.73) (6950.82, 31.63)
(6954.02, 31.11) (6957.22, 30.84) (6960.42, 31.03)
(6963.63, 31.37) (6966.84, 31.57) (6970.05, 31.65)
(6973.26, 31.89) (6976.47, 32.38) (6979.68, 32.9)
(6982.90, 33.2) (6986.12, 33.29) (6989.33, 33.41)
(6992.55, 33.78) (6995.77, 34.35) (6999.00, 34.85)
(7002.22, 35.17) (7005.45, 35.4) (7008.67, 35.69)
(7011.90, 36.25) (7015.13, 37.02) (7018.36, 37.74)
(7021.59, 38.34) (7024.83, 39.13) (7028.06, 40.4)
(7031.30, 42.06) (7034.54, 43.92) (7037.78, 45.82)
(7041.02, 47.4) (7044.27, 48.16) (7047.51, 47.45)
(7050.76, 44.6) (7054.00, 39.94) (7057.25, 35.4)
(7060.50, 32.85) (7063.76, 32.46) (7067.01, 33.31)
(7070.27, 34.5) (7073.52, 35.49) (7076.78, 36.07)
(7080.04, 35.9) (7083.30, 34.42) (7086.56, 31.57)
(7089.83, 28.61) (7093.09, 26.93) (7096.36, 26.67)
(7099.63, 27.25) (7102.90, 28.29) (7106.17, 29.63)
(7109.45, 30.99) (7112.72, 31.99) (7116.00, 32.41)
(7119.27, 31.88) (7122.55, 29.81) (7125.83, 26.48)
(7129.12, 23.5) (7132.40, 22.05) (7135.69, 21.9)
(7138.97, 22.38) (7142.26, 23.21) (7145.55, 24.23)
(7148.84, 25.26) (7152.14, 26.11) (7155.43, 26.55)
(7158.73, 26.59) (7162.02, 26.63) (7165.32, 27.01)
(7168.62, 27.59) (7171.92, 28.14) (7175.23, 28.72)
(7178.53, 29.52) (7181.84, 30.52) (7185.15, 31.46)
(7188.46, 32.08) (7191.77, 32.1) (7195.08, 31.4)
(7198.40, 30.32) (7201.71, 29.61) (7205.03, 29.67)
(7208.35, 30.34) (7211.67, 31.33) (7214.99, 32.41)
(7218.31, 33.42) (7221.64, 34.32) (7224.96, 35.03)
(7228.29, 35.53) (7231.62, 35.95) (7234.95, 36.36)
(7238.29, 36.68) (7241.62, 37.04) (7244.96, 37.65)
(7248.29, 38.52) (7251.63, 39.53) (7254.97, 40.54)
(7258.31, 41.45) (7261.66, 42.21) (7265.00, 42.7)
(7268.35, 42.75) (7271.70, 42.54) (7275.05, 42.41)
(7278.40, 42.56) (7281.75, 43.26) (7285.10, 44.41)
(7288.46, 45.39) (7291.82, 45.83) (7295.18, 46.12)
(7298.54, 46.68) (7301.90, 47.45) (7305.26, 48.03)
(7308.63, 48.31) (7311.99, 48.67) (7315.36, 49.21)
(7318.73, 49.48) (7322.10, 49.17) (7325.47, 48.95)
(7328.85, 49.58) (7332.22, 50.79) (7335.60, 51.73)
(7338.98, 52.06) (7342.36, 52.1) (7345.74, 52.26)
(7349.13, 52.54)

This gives 1.2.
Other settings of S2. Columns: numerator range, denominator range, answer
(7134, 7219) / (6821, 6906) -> 1.36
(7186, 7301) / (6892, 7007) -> 1.30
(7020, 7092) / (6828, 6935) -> 1.75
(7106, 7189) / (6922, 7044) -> 0.80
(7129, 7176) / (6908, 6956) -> 0.92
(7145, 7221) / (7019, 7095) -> 0.77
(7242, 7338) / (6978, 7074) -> 1.19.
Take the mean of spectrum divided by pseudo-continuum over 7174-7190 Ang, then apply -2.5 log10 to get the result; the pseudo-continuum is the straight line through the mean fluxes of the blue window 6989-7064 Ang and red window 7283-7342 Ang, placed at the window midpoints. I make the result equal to 0.40 mag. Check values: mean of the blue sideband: 39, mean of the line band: 30.5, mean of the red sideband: 48.4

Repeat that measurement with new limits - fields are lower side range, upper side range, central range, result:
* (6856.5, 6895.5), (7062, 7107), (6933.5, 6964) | -0.25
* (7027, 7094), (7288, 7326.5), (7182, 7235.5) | 0.33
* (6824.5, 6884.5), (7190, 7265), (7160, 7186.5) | 0.16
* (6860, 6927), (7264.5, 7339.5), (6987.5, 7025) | -0.23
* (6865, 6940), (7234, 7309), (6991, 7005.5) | -0.22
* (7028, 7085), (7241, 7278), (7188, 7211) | 0.30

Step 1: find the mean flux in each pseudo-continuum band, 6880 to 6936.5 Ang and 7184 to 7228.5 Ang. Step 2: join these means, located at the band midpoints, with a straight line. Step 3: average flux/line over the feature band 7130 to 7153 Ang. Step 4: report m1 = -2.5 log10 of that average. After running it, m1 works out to 0.27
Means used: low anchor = 23.8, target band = 23.5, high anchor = 32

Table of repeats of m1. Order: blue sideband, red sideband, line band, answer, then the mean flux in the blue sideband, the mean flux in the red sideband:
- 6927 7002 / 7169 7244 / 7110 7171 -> 0.21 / 31.6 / 32.3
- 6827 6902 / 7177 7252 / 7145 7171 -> 0.19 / 20.8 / 33.4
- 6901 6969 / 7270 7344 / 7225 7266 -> 0.15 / 27.8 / 47.5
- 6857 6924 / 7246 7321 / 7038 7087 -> -0.21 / 21.8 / 44.4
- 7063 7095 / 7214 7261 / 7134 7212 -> 0.25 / 32.9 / 36.9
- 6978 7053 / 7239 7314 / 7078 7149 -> 0.40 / 38.7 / 43.3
